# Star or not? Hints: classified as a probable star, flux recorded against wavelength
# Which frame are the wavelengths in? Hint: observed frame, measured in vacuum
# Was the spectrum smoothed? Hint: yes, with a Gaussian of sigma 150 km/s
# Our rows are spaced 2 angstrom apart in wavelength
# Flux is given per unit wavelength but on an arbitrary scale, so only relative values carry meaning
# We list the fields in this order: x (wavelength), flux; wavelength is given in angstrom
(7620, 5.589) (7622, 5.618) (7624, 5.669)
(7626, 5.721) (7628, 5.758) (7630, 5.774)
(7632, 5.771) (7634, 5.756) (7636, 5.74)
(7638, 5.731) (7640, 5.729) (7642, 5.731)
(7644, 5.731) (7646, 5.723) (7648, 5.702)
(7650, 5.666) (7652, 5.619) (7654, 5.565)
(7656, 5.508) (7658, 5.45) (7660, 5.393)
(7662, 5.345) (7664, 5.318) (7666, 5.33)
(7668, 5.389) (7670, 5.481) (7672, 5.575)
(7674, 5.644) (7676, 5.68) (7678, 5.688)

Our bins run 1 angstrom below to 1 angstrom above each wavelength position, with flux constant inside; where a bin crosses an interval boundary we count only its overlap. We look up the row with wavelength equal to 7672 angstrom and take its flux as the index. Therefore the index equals 5.575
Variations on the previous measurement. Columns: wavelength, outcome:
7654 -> 5.565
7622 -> 5.618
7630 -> 5.774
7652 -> 5.619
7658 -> 5.45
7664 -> 5.318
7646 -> 5.723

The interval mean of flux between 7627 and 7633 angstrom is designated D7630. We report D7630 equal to 5.77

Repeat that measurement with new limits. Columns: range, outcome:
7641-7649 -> 5.72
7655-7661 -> 5.45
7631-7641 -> 5.75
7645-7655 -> 5.66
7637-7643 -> 5.73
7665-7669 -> 5.36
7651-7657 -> 5.56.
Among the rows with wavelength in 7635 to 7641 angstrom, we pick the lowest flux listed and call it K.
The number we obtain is 5.729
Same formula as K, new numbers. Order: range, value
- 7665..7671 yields 5.33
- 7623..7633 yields 5.669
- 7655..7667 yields 5.318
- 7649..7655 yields 5.565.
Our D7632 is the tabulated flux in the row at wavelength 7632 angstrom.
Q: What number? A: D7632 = 5.771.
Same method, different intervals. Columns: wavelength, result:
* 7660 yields 5.393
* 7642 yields 5.731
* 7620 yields 5.589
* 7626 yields 5.721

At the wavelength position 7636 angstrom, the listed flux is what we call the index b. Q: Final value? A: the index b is 5.74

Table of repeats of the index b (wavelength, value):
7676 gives 5.68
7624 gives 5.669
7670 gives 5.481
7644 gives 5.731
